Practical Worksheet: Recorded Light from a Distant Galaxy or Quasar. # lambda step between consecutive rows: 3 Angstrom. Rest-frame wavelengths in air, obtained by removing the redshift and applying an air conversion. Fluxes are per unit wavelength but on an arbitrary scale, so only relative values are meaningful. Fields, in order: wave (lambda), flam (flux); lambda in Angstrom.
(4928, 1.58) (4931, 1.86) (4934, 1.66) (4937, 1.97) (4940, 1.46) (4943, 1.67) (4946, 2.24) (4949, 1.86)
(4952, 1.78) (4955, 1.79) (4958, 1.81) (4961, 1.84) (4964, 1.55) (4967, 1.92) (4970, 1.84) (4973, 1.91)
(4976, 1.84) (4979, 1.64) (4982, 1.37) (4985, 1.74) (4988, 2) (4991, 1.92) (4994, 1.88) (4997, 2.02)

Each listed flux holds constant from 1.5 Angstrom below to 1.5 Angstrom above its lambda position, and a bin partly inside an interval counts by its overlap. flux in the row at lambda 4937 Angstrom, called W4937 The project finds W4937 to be 1.97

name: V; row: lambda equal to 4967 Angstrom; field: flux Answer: 1.92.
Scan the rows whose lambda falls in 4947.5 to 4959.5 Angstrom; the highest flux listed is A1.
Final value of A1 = 1.86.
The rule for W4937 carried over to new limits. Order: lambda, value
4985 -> 1.74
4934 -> 1.66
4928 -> 1.58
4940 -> 1.46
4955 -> 1.79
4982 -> 1.37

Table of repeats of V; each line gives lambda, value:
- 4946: 2.24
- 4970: 1.84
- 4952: 1.78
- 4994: 1.88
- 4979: 1.64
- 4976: 1.84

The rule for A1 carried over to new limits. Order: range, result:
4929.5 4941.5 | 1.97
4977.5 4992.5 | 2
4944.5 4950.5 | 2.24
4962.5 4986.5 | 1.92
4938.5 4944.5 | 1.67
